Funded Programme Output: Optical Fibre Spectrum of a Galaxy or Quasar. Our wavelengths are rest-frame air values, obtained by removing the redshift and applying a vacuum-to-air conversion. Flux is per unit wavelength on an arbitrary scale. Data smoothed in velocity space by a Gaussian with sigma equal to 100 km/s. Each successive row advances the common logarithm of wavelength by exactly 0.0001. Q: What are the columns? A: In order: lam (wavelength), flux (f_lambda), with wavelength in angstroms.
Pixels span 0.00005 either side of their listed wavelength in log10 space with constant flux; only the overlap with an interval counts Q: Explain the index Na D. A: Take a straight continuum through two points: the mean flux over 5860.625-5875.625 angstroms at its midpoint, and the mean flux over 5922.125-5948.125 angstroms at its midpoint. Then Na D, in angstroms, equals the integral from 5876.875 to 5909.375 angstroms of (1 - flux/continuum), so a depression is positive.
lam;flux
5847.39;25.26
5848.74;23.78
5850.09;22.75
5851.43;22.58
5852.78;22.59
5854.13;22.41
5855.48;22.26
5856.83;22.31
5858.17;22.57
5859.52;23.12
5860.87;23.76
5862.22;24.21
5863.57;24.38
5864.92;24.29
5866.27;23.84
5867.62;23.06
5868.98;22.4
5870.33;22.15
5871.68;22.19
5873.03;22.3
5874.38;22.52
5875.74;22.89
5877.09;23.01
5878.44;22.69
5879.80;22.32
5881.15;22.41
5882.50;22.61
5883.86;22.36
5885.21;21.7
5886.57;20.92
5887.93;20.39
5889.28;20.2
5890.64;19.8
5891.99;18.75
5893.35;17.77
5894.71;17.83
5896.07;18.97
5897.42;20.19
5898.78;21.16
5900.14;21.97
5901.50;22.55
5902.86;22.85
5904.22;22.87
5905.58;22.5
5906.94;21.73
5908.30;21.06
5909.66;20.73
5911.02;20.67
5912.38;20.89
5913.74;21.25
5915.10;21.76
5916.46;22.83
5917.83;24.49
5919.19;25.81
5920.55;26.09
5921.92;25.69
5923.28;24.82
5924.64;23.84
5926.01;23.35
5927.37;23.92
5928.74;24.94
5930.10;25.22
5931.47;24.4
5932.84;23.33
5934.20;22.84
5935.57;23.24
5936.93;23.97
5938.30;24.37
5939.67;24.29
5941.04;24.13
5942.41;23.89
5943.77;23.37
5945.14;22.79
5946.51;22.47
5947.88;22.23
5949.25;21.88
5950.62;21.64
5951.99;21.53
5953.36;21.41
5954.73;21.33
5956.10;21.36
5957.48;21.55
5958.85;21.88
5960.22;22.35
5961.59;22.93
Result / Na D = 3.1 angstroms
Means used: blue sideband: 23.2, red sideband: 23.8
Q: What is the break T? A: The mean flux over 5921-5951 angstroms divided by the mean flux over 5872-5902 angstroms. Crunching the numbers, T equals 1.1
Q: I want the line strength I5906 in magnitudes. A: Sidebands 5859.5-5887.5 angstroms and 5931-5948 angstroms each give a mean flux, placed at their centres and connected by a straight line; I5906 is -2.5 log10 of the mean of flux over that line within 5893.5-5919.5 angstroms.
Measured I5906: 0.078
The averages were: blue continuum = 22.8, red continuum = 23.5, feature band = 21.6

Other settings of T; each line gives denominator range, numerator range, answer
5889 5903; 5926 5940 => 1.20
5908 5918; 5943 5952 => 1.04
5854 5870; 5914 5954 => 1.02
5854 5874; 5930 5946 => 1.03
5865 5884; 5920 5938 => 1.07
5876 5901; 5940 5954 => 1.08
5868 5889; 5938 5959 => 1.01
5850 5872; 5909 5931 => 1.02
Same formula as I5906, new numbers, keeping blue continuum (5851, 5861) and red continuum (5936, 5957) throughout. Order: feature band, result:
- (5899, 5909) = 0.025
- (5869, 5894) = 0.056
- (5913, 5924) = -0.065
